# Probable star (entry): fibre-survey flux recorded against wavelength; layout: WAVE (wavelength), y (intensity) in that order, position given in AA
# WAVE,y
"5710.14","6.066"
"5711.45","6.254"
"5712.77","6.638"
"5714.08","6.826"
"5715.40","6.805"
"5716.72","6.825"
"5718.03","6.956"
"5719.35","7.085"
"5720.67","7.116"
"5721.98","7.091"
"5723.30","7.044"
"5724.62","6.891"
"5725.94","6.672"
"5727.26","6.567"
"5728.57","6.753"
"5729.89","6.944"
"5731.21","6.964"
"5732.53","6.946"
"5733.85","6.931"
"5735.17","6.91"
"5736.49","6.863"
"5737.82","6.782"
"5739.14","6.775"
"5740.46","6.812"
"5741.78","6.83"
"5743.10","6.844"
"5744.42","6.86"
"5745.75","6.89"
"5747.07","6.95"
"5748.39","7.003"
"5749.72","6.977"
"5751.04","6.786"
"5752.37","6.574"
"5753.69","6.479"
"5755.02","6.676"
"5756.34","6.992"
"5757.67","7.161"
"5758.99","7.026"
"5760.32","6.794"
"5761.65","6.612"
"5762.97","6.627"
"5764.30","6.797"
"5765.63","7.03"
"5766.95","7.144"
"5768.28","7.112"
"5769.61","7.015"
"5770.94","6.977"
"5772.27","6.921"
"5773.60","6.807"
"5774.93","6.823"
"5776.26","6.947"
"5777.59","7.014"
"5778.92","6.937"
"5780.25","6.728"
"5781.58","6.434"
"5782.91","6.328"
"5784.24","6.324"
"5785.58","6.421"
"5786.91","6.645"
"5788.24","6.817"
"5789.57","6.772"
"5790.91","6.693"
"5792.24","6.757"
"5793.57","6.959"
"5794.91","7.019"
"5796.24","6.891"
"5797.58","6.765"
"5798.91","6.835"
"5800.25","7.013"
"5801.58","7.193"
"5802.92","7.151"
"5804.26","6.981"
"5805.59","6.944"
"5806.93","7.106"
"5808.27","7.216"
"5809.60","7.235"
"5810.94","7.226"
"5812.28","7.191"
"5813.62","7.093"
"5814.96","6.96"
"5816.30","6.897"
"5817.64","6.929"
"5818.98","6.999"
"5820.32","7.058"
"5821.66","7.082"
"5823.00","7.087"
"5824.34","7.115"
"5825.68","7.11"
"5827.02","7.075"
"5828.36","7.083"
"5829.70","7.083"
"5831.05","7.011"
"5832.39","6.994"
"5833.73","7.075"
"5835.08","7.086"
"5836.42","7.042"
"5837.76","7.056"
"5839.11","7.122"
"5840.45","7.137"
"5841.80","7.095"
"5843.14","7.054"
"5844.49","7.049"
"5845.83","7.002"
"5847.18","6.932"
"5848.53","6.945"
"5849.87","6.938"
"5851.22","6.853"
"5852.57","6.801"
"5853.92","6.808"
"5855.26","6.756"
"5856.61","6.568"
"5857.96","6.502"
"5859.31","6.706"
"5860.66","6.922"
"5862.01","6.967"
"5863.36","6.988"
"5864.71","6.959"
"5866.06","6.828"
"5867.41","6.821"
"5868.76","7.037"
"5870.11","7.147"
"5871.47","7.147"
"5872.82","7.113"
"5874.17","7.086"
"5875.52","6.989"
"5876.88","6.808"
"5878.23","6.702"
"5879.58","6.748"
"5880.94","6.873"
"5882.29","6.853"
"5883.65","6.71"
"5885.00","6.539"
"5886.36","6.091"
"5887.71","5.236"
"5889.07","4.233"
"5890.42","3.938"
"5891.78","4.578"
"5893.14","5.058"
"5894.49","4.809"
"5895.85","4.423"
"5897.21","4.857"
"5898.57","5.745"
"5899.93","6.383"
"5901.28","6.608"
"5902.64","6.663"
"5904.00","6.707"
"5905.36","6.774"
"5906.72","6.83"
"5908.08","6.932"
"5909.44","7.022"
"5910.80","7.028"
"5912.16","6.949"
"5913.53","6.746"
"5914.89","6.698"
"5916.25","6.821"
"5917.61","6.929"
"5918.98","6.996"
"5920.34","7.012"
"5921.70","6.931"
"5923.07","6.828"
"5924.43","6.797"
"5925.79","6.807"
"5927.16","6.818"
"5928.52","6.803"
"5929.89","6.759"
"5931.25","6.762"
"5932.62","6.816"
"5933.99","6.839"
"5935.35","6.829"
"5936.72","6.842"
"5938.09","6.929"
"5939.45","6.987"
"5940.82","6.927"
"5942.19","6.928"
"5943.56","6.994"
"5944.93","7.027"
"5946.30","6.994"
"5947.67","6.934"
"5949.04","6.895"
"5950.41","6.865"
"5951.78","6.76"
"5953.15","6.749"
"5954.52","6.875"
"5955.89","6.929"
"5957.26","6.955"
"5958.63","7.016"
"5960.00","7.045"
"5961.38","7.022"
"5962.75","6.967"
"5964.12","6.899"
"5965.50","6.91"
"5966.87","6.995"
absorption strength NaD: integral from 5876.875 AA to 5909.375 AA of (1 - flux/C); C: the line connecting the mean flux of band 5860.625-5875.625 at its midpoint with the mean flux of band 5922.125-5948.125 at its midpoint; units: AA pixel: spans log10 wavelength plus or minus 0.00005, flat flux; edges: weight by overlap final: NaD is 4.63 AA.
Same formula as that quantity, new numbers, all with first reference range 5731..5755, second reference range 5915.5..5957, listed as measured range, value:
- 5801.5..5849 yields -1.47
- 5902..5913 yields 0.02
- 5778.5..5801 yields 0.39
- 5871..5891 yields 1.53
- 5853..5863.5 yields 0.14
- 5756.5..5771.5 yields -0.22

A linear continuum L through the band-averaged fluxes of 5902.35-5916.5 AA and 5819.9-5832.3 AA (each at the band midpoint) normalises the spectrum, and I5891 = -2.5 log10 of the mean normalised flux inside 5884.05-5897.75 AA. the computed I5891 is 0.35 mag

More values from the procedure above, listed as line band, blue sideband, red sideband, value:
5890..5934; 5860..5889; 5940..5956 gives 0.07 mag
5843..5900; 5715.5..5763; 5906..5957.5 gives 0.08 mag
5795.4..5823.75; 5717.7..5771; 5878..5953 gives -0.05 mag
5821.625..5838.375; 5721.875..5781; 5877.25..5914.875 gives -0.10 mag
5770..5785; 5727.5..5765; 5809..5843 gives 0.03 mag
